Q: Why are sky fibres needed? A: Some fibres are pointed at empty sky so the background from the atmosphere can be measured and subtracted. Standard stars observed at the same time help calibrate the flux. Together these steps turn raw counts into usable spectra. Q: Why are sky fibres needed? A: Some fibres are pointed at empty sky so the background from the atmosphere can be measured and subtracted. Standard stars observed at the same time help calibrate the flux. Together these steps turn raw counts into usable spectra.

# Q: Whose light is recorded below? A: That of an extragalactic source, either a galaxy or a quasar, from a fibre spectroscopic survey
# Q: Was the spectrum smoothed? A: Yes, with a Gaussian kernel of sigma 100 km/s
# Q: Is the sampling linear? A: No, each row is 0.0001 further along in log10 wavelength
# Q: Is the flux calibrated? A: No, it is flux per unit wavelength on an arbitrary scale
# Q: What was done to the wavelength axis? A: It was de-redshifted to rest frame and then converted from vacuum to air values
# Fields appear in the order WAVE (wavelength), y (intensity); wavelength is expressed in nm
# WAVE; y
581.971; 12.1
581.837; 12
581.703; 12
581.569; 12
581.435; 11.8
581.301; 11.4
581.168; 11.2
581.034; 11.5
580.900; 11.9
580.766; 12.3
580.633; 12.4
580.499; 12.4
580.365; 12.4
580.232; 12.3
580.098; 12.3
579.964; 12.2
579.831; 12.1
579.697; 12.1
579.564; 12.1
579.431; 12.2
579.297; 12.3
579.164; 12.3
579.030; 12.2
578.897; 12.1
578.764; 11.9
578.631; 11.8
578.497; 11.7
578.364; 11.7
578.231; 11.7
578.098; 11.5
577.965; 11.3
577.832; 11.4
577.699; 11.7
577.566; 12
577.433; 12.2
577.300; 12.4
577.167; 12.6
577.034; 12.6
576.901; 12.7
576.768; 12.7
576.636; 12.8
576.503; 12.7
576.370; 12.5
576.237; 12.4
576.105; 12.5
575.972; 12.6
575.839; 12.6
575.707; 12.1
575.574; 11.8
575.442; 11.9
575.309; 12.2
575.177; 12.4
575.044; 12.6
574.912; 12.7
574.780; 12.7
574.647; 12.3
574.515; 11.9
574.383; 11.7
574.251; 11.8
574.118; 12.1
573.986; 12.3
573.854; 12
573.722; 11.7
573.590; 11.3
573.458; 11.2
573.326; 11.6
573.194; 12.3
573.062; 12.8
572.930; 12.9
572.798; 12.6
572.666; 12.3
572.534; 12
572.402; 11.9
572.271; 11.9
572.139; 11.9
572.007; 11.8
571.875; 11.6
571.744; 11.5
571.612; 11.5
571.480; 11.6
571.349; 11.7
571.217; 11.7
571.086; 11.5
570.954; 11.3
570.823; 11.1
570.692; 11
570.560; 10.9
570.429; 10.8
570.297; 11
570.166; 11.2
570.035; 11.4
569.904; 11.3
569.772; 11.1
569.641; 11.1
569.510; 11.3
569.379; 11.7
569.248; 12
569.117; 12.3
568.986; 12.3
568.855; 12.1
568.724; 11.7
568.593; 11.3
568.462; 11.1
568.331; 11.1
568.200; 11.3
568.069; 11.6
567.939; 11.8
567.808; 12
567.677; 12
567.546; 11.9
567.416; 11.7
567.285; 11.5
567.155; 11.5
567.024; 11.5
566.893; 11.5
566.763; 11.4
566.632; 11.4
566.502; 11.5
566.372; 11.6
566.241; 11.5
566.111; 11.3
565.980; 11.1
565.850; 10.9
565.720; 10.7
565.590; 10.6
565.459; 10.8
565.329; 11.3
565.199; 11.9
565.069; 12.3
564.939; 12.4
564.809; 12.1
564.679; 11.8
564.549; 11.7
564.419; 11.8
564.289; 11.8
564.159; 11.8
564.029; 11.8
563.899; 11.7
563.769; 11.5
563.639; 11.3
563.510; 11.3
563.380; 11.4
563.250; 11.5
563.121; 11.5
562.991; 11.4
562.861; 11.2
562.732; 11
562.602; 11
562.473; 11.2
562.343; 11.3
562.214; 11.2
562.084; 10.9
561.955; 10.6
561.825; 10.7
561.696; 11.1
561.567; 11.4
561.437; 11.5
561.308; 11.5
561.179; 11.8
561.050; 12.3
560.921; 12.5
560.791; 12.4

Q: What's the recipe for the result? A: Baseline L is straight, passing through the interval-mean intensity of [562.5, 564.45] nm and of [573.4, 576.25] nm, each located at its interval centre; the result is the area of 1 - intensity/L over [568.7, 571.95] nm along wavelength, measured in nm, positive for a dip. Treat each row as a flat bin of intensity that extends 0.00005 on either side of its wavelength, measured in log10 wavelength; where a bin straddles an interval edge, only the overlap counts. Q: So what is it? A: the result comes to 0.11 nm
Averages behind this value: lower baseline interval 11.5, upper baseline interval 12.1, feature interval 11.5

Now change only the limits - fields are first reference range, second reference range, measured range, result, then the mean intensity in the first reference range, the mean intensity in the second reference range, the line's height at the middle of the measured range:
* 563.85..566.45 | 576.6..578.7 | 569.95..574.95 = 0.027 nm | 11.5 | 12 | 11.8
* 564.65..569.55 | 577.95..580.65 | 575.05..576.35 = -0.042 nm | 11.6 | 12.1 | 11.9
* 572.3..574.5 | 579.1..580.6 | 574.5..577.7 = -0.075 nm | 12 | 12.2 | 12.1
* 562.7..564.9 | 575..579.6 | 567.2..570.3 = 0.056 nm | 11.6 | 12.2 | 11.8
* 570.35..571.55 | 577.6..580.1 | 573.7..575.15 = -0.078 nm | 11.3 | 11.9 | 11.6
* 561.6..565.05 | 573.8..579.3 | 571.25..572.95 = 0.003 nm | 11.4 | 12.2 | 11.9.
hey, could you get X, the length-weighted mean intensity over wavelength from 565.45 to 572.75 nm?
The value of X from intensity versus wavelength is 11.5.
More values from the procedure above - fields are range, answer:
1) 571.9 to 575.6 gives 12.1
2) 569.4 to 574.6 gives 11.7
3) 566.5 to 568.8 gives 11.5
